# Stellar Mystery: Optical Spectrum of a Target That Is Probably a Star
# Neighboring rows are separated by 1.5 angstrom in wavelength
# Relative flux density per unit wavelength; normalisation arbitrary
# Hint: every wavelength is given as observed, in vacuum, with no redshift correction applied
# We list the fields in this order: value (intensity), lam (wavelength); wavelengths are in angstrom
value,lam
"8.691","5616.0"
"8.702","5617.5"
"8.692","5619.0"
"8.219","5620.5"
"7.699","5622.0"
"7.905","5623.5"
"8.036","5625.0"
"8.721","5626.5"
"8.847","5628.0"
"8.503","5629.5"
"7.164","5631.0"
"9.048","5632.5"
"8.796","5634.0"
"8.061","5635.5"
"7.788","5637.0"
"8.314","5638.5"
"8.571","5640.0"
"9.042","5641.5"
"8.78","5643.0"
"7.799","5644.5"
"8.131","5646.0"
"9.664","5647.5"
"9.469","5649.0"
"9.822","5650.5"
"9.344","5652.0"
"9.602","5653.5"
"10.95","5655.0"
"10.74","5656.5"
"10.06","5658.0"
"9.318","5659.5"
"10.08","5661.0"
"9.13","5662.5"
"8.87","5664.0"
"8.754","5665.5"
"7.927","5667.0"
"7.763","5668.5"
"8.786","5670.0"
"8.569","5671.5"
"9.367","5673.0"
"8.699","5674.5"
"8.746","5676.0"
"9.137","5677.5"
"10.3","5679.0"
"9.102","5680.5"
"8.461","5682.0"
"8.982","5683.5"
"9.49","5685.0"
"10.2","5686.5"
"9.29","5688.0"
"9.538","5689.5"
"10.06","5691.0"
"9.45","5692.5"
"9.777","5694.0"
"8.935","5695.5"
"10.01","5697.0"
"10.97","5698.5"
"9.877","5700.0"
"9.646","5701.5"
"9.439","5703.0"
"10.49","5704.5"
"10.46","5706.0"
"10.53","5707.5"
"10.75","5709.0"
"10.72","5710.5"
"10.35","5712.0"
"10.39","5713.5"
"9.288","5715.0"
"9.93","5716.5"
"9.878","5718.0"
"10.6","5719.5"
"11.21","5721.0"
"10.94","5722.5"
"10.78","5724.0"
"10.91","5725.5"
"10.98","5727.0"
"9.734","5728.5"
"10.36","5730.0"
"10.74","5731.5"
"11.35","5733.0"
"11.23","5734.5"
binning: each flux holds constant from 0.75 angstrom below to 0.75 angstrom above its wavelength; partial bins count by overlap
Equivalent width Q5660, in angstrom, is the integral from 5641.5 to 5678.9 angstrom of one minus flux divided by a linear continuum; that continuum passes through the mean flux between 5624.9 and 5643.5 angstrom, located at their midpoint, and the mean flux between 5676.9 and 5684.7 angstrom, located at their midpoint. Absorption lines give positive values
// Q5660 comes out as -1.2 angstrom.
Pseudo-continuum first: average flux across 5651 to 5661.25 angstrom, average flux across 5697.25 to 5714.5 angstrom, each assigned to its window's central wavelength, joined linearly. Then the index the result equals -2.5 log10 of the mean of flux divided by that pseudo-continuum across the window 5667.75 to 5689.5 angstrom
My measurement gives 0.120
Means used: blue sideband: 10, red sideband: 10.3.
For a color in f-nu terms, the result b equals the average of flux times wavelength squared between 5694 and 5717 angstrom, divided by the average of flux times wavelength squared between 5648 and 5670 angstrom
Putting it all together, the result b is 1.09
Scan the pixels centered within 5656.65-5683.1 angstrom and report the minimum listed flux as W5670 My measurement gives 7.763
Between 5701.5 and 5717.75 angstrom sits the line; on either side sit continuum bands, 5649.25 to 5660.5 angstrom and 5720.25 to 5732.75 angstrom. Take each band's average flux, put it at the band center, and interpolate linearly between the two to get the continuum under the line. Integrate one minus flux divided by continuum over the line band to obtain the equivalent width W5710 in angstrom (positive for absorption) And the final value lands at 0.5 angstrom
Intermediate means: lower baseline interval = 9.96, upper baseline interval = 10.7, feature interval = 10.2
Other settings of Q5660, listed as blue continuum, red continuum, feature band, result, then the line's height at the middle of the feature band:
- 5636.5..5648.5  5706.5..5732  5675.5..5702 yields 0.4 angstrom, 9.71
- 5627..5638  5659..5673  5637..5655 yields -1.0 angstrom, 8.52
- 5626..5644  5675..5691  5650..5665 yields -1.5 angstrom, 8.88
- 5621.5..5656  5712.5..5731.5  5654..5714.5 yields 0.3 angstrom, 9.65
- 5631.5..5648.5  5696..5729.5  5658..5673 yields 0.4 angstrom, 9.17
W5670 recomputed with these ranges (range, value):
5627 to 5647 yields 7.164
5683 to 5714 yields 8.935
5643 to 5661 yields 7.799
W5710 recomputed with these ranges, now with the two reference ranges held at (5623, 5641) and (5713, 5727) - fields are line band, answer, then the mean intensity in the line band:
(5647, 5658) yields -1.4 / 9.96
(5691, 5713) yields -0.2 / 10.1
